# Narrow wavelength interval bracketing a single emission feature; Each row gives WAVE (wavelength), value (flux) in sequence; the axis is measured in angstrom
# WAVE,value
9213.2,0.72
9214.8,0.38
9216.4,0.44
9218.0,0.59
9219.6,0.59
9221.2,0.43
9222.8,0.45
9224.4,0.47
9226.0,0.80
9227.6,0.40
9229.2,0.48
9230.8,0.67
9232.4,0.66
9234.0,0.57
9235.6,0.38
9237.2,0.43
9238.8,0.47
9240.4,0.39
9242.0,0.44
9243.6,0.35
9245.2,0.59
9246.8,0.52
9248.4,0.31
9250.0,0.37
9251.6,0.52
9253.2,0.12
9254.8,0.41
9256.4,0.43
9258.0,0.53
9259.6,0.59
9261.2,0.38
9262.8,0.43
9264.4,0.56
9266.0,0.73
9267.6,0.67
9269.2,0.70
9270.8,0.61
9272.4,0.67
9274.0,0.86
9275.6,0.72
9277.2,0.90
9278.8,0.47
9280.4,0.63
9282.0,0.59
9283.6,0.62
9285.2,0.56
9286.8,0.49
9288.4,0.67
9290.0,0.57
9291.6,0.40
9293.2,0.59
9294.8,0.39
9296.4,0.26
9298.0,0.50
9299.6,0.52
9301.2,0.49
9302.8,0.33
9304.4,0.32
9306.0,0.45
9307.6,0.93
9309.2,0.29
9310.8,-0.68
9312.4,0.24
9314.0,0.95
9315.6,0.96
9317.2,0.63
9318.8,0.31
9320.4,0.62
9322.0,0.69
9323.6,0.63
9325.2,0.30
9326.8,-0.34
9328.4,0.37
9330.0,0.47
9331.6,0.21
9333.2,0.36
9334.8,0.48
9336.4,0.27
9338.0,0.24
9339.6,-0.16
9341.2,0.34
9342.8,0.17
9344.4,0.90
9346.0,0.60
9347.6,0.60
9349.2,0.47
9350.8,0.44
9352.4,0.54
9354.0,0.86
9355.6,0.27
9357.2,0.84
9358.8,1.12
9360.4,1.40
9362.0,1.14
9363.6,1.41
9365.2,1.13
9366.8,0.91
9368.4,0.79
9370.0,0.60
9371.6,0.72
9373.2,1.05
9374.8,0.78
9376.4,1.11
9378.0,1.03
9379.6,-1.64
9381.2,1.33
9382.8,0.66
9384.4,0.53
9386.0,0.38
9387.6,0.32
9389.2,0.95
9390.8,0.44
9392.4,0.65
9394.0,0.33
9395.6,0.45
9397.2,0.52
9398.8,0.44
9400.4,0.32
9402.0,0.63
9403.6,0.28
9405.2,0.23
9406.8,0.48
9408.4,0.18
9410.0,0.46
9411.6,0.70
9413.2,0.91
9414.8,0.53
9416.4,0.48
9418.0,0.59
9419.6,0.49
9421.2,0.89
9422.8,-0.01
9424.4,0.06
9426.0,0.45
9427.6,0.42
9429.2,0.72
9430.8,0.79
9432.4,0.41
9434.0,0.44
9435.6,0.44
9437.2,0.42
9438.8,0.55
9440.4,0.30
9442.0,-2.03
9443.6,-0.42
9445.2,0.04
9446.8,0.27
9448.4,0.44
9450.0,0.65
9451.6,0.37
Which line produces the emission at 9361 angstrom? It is [O III] 5007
